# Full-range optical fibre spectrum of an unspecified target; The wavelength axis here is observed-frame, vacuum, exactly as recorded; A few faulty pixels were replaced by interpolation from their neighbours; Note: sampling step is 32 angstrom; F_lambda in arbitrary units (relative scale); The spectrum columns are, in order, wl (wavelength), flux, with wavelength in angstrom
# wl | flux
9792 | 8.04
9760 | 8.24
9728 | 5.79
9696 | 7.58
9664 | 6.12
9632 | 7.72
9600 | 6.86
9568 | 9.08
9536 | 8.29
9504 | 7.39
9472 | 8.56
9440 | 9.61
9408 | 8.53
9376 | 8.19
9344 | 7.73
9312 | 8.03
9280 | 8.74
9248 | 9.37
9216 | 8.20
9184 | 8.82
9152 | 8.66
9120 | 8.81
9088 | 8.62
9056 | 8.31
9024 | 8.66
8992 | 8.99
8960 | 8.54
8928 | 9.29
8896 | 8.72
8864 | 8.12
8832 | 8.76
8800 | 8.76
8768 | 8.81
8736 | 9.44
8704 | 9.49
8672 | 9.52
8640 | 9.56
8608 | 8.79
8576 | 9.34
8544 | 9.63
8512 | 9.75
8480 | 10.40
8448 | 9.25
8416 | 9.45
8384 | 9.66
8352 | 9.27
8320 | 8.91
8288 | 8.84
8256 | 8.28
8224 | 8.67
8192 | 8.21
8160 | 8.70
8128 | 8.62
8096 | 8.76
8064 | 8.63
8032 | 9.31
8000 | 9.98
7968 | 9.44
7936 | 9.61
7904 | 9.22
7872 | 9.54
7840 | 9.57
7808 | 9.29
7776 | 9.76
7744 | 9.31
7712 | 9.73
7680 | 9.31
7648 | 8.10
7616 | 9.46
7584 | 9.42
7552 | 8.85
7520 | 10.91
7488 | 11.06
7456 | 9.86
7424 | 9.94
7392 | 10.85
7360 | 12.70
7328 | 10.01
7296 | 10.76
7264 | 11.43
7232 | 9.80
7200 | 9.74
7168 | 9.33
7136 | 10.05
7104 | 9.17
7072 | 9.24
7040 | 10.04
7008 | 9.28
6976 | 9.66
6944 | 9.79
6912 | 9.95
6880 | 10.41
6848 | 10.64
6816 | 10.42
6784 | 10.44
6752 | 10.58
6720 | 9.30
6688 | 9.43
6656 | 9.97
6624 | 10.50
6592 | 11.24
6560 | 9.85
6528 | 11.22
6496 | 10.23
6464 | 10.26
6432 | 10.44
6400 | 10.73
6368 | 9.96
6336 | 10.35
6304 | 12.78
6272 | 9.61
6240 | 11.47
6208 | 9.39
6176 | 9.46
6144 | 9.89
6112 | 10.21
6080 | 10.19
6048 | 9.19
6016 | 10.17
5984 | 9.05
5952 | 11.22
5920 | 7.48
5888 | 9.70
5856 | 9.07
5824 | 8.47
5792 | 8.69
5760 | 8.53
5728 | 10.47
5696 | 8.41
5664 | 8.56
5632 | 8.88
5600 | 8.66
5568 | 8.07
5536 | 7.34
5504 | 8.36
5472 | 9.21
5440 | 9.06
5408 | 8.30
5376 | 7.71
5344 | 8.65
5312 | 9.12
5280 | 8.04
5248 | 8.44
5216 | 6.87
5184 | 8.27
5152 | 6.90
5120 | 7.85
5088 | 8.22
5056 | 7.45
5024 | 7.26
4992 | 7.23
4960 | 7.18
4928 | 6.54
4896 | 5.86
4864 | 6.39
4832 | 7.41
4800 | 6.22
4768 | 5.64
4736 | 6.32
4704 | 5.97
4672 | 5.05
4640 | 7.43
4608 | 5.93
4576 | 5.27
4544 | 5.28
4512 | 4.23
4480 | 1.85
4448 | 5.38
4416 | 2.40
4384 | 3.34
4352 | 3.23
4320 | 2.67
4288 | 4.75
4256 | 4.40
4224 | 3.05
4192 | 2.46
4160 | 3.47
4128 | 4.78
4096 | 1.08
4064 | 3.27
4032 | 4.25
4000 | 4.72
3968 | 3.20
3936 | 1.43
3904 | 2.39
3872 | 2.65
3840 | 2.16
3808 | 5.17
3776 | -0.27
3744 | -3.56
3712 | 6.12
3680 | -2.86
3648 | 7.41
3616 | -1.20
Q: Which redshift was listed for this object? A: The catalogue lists 0.14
